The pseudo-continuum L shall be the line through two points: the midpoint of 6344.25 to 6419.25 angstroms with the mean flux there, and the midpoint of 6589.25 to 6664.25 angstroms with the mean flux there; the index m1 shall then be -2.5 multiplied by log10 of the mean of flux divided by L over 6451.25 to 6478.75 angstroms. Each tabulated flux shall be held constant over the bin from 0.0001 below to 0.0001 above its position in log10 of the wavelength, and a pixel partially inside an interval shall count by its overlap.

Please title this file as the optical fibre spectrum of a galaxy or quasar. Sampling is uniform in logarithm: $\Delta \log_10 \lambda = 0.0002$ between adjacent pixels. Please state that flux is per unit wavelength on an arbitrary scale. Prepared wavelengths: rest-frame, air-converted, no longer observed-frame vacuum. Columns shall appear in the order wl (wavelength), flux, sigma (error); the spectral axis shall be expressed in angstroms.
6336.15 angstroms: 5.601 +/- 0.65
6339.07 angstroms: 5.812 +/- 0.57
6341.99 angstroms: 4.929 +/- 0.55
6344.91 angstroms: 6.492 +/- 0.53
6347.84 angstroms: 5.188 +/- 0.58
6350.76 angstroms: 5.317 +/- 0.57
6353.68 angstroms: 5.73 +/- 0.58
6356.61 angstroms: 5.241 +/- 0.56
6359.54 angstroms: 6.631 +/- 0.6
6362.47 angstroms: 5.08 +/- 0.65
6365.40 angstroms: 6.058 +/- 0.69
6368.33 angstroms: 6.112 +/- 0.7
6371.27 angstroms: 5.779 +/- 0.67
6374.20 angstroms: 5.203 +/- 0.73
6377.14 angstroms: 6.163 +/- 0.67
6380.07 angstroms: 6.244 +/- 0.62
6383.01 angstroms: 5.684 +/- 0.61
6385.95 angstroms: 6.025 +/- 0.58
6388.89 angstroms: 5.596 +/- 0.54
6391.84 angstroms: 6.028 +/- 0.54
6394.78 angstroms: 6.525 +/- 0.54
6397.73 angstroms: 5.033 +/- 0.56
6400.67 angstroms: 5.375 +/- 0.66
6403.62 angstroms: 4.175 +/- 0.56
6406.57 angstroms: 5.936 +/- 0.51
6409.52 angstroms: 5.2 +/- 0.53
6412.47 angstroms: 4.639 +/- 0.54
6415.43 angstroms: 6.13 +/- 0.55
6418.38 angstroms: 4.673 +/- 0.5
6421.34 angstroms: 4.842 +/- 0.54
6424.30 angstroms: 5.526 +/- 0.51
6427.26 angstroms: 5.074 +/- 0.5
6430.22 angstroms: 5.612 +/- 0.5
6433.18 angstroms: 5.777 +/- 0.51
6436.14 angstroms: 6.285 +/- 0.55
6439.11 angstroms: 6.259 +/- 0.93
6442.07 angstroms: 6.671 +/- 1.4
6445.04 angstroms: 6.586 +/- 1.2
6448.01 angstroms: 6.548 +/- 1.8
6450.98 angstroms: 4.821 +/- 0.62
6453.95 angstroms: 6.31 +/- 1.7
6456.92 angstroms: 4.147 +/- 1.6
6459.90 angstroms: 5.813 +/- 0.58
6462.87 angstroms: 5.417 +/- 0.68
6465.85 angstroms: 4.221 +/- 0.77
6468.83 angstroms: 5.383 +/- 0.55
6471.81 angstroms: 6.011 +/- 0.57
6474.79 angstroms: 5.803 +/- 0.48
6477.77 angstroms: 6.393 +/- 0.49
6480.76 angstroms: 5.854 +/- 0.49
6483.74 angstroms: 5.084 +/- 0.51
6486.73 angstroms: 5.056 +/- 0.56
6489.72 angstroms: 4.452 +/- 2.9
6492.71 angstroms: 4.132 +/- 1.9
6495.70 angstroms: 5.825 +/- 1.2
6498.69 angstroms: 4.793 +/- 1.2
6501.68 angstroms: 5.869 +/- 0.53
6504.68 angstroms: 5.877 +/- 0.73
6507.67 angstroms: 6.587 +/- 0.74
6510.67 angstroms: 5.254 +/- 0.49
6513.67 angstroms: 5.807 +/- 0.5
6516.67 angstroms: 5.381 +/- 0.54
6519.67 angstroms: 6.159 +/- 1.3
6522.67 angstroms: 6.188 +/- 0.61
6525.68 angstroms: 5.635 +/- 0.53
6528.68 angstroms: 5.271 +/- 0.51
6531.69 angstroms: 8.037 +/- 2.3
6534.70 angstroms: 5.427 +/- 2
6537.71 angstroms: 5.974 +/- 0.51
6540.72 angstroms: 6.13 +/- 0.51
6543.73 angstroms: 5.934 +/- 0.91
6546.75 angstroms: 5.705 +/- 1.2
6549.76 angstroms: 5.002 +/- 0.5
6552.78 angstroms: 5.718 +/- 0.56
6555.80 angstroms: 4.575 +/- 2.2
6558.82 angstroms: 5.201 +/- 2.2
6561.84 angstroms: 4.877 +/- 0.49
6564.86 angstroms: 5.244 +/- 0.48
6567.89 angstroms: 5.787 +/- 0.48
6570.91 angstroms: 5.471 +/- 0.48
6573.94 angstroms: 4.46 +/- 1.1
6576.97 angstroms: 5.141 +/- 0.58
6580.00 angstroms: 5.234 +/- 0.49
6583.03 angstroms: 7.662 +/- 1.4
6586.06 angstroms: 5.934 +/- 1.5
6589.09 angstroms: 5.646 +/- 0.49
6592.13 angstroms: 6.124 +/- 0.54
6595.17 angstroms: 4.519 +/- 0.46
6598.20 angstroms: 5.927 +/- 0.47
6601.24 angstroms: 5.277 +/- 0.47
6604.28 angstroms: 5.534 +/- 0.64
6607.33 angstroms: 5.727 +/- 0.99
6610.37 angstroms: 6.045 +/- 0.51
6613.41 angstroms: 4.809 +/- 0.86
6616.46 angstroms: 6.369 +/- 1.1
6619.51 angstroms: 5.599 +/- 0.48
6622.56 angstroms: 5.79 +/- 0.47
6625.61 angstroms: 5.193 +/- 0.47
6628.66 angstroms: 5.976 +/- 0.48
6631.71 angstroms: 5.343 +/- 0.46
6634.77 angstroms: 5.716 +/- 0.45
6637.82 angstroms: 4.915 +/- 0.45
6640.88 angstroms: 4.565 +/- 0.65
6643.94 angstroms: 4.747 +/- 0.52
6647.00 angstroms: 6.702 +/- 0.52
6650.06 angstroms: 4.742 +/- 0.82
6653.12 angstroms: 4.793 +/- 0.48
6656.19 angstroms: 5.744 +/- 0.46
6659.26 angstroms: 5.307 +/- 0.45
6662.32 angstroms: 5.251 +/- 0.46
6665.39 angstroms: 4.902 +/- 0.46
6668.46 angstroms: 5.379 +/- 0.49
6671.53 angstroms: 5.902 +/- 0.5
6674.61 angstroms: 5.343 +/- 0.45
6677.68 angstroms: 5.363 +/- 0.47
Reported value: 0.02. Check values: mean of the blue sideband 5.62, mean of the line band 5.45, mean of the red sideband 5.45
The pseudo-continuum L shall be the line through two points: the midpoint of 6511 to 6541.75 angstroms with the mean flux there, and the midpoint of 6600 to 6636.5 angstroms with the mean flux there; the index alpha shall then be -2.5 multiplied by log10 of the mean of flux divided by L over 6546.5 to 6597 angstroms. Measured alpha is 0.07 mag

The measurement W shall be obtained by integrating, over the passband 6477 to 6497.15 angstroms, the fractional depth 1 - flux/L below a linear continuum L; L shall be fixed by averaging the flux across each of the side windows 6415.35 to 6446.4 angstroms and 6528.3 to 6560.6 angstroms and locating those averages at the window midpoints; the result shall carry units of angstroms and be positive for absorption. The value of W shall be 1.85 angstroms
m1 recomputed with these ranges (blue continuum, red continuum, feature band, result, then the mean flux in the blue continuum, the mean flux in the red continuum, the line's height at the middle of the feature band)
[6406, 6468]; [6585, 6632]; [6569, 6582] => 0.082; 5.54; 5.62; 5.6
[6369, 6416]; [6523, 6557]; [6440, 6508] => 0.032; 5.61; 5.79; 5.71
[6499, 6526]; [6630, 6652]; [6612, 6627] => -0.043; 5.82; 5.25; 5.34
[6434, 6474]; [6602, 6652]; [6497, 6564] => -0.015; 5.73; 5.48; 5.62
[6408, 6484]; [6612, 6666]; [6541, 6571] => 0.017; 5.59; 5.37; 5.46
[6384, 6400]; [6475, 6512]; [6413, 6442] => 0.016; 5.81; 5.45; 5.68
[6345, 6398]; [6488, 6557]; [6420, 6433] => 0.082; 5.79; 5.64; 5.74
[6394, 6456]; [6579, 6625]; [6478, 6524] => 0.029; 5.6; 5.74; 5.66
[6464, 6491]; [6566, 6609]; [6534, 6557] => -0.013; 5.37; 5.6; 5.51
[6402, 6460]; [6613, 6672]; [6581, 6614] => -0.067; 5.54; 5.39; 5.42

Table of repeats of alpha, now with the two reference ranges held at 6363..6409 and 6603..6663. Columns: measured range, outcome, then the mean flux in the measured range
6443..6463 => -0.01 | 5.71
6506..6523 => -0.06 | 5.88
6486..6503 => 0.12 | 5.01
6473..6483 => -0.06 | 5.95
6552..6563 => 0.10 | 5.06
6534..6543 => -0.07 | 5.89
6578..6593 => -0.11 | 6.09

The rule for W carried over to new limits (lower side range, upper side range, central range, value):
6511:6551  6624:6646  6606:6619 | -0.8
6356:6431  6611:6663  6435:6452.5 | -2.1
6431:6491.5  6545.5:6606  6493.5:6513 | -0.3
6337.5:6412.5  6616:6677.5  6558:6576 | 1.0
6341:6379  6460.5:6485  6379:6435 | 1.6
